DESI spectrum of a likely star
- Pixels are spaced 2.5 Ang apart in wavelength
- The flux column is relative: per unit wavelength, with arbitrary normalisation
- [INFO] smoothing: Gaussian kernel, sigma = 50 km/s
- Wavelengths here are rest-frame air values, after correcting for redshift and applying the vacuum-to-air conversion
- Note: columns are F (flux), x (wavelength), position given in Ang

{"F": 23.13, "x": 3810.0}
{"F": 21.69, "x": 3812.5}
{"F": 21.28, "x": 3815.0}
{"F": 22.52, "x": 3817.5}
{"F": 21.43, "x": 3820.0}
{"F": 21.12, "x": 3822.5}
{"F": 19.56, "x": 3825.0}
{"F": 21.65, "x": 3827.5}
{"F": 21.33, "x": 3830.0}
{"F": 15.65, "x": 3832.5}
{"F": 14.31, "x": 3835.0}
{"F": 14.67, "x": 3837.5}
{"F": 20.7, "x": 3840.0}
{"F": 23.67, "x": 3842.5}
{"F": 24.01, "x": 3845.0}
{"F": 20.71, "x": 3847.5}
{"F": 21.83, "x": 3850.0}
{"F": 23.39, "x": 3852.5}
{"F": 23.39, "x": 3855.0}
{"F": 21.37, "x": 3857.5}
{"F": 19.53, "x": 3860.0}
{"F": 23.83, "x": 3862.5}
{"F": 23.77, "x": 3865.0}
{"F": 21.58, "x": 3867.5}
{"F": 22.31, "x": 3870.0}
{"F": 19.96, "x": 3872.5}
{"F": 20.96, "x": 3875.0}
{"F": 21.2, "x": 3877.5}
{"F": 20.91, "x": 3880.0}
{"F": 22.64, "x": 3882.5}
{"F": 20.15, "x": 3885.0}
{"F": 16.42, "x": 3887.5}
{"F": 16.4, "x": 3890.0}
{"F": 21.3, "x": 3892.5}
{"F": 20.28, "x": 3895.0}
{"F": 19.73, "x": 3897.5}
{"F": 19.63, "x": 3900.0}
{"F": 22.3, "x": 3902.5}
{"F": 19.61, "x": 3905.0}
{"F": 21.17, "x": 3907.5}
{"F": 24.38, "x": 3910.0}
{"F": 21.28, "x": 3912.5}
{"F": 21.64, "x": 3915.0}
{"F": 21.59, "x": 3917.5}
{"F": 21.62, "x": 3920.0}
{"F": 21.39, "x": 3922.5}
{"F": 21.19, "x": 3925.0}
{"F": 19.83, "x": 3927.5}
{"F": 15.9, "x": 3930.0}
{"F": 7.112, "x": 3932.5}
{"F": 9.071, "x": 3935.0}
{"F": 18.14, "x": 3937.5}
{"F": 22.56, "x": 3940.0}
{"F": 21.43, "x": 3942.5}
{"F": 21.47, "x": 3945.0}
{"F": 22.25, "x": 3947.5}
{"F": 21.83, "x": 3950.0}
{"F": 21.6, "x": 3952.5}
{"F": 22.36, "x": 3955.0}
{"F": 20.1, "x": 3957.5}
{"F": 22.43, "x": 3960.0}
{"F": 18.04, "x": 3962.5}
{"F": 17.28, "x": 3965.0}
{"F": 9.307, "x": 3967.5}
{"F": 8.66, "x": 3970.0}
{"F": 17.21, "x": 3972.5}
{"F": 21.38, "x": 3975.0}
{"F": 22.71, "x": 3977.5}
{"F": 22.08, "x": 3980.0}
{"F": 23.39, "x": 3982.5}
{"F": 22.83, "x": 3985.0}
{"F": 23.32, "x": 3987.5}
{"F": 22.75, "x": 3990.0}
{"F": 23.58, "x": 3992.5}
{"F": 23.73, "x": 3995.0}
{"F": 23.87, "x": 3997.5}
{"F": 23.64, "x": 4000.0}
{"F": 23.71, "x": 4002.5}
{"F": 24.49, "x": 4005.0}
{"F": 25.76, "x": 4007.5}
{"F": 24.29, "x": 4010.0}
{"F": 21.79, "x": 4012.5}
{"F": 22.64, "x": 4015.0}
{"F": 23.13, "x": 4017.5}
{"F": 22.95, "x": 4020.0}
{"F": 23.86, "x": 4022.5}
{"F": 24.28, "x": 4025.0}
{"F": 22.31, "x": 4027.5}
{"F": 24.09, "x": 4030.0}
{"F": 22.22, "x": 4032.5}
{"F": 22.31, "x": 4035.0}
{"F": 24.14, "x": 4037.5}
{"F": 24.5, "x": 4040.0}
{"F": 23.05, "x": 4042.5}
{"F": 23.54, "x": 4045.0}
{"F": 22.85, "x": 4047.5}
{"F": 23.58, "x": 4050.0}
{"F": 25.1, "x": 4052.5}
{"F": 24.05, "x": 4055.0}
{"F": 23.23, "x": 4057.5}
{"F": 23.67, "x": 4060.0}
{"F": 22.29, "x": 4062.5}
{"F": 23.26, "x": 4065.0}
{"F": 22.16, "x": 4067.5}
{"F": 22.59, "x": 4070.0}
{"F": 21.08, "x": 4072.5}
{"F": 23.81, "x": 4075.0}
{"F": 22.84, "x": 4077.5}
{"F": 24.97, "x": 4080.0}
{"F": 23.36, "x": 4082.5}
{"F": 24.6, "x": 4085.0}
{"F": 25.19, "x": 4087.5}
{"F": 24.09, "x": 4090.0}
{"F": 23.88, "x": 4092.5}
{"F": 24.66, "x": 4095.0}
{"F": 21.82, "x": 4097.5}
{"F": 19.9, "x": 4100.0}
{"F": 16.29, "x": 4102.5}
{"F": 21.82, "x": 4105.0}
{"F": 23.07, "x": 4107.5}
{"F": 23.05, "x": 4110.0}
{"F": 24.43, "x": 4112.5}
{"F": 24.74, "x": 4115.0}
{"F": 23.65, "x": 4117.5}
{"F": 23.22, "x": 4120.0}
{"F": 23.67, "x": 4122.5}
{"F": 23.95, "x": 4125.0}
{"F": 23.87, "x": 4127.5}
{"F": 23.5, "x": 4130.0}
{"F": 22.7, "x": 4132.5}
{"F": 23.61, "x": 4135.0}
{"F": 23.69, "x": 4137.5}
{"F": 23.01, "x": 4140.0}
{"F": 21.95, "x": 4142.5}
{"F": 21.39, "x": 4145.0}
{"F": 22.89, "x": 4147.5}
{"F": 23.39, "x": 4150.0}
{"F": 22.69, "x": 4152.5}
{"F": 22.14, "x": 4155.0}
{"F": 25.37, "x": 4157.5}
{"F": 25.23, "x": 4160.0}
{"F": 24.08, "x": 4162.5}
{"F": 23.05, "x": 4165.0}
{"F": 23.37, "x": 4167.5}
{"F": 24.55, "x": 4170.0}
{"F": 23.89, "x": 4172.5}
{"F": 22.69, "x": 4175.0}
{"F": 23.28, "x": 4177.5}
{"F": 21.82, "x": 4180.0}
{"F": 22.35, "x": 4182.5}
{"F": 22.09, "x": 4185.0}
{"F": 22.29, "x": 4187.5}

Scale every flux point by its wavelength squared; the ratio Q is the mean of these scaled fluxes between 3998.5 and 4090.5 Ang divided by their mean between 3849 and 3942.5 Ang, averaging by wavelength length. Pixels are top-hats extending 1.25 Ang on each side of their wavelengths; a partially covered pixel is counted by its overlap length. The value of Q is 1.25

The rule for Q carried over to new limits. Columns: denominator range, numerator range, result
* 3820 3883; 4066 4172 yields 1.27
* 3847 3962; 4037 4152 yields 1.24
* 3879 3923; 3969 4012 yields 1.13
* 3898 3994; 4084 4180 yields 1.28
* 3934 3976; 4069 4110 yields 1.31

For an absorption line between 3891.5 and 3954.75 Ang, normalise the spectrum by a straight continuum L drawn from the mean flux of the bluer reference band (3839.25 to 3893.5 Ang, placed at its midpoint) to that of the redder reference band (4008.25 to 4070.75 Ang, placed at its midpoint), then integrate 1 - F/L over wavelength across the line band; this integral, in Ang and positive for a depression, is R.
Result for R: 5.8 Ang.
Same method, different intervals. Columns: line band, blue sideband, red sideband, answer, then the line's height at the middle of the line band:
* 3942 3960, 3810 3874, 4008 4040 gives 0.6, 22.4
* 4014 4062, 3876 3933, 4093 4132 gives -3.5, 21.8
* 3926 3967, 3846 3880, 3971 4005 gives 6.7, 22.3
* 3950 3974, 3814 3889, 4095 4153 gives 4.3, 21.6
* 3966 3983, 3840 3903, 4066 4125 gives 3.5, 22.1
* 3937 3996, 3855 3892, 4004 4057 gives 5.3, 22.5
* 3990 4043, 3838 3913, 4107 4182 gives -2.8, 22.4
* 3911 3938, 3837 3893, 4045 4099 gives 4.6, 21.8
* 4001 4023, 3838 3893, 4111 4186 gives -1.3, 22.3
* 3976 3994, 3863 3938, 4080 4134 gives -1.5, 21.2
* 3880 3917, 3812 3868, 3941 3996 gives 0.4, 20.7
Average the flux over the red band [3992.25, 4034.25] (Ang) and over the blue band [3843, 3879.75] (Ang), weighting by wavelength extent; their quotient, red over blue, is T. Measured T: 1.1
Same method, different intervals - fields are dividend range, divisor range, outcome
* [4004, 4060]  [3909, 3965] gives 1.19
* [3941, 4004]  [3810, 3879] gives 0.99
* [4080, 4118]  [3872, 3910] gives 1.13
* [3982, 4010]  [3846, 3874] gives 1.08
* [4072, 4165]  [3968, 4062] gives 1.02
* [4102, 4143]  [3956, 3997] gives 1.15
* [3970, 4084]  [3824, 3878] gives 1.10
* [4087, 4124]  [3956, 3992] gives 1.17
